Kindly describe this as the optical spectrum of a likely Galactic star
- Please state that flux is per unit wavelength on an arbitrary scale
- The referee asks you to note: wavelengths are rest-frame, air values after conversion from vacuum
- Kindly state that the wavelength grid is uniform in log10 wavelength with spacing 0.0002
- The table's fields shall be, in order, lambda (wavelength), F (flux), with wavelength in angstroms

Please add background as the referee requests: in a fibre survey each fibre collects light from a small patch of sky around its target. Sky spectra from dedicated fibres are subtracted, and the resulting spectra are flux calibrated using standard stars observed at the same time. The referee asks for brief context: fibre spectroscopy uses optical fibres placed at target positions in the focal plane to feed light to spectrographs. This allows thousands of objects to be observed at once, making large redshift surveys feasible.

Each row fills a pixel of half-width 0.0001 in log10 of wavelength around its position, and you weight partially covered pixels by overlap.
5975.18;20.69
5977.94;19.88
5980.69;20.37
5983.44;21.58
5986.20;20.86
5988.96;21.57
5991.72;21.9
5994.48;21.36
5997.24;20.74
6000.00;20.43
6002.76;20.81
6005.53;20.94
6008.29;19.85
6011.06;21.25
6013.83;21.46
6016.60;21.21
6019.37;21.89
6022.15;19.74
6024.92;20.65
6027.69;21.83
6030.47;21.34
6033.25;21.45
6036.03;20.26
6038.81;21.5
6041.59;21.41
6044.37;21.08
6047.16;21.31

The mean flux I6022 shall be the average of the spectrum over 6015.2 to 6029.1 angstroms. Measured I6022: 21.1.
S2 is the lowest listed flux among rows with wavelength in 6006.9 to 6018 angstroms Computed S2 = 19.85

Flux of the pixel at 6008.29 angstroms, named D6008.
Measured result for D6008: 19.85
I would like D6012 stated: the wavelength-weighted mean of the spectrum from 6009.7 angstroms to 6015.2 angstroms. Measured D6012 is 21.4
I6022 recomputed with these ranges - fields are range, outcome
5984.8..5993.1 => 21.4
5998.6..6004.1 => 20.6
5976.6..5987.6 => 20.7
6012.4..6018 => 21.3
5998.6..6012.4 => 20.7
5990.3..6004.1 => 21.1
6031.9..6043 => 21.2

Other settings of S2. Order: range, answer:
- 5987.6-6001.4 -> 20.43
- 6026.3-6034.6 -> 21.34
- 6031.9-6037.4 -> 20.26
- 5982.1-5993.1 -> 20.86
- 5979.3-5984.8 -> 20.37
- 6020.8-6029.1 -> 19.74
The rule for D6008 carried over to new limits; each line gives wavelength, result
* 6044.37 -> 21.08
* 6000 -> 20.43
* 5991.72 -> 21.9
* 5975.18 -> 20.69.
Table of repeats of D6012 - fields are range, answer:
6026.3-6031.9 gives 21.6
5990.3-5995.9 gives 21.6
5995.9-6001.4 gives 20.6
